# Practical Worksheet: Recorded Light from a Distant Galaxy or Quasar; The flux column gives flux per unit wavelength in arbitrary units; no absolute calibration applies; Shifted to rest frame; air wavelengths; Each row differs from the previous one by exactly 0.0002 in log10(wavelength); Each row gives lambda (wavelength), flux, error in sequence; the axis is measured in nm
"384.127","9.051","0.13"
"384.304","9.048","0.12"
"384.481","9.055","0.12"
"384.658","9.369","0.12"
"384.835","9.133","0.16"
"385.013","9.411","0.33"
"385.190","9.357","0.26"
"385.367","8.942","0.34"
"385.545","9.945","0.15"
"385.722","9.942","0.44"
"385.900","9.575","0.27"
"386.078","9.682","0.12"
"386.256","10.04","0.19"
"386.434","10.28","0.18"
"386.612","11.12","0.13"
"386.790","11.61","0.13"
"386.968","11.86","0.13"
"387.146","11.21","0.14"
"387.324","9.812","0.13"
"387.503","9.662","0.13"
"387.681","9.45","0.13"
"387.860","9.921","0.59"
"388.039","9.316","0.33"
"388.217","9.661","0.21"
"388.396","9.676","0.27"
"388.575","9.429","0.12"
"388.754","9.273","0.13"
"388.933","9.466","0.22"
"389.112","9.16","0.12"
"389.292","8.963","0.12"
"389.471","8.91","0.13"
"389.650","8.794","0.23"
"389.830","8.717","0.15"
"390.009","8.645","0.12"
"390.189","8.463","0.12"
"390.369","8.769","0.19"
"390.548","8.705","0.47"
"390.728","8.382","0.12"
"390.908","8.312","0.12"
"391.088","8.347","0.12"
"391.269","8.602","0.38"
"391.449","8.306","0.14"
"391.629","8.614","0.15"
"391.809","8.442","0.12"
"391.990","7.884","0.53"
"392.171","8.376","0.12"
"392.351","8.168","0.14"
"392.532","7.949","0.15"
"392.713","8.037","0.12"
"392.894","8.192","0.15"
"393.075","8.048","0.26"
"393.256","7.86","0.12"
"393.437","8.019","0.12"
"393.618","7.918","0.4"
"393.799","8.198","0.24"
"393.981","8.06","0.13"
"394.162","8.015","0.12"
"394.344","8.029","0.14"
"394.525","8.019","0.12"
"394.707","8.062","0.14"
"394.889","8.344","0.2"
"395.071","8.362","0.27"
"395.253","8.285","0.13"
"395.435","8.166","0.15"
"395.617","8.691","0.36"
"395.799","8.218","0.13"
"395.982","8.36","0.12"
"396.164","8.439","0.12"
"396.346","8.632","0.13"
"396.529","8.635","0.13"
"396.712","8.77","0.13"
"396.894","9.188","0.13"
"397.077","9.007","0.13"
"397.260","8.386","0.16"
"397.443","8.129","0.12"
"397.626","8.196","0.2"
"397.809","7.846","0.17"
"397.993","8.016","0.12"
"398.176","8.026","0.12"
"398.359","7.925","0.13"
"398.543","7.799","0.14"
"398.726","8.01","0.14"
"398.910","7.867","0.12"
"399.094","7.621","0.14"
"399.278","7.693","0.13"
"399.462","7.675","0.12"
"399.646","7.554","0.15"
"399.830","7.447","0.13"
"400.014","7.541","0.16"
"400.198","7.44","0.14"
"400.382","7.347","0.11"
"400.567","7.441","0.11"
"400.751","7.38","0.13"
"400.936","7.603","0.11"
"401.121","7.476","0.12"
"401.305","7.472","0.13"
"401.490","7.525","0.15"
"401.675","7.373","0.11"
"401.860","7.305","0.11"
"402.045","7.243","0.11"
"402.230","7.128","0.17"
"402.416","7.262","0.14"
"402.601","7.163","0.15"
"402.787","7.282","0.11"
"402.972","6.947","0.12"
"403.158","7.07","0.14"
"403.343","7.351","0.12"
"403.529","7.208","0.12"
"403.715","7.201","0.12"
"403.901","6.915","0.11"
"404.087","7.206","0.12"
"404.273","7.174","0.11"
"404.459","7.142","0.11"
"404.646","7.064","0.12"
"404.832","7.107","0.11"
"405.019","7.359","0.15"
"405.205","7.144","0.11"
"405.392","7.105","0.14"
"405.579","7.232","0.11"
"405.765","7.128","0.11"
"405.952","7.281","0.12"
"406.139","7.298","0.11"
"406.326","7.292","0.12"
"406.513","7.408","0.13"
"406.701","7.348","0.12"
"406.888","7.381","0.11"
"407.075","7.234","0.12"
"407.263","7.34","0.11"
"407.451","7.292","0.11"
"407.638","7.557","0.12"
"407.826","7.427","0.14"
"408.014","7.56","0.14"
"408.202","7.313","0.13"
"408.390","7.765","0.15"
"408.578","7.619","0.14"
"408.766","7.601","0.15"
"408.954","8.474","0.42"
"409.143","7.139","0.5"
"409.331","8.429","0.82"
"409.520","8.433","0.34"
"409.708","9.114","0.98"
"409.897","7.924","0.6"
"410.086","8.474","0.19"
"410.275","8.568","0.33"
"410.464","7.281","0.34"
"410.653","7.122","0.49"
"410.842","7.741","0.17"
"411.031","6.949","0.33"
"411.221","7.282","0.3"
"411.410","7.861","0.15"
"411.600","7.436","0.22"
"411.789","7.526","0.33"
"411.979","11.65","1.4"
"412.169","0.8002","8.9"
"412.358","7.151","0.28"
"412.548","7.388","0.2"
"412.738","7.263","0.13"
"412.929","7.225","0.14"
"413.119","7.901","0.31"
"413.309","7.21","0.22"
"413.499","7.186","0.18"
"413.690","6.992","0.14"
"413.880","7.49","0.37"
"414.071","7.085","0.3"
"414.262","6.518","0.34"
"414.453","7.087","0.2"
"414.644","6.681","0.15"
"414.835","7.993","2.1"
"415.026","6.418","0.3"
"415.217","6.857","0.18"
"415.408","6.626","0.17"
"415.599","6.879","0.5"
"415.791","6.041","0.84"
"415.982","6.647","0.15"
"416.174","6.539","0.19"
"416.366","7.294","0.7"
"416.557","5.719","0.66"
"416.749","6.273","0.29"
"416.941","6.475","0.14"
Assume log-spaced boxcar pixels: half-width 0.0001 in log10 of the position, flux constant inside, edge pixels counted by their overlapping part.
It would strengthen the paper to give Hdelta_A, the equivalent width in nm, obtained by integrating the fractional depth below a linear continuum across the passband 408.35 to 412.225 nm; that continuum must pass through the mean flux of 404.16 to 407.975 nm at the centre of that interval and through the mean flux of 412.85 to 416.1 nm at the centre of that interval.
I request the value -0.333 nm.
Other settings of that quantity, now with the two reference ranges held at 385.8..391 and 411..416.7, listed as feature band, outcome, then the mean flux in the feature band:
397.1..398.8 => 0.10 nm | 8.08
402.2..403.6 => 0.16 nm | 7.18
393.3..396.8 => 0.24 nm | 8.27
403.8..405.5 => 0.17 nm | 7.13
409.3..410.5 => -0.16 nm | 8.36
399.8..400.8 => 0.11 nm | 7.44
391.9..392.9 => 0.11 nm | 8.09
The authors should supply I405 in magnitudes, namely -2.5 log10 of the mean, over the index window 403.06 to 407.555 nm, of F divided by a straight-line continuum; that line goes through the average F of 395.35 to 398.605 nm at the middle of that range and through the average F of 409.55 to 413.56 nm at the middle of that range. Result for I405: 0.09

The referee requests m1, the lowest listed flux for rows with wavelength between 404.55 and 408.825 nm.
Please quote 7.064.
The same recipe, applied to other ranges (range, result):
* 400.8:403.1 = 6.947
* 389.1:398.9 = 7.799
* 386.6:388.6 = 9.316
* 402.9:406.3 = 6.915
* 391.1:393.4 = 7.86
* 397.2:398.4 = 7.846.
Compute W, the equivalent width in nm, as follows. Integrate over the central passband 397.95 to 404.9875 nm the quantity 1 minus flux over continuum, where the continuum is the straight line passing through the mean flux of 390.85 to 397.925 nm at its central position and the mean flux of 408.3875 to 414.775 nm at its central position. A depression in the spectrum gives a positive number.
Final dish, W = 0.48 nm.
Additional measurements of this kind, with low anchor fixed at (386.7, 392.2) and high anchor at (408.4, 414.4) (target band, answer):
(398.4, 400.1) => 0.15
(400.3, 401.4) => 0.11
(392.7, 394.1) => 0.13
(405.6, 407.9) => 0.16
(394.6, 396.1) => 0.07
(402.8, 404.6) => 0.21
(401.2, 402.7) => 0.17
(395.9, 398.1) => 0.04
